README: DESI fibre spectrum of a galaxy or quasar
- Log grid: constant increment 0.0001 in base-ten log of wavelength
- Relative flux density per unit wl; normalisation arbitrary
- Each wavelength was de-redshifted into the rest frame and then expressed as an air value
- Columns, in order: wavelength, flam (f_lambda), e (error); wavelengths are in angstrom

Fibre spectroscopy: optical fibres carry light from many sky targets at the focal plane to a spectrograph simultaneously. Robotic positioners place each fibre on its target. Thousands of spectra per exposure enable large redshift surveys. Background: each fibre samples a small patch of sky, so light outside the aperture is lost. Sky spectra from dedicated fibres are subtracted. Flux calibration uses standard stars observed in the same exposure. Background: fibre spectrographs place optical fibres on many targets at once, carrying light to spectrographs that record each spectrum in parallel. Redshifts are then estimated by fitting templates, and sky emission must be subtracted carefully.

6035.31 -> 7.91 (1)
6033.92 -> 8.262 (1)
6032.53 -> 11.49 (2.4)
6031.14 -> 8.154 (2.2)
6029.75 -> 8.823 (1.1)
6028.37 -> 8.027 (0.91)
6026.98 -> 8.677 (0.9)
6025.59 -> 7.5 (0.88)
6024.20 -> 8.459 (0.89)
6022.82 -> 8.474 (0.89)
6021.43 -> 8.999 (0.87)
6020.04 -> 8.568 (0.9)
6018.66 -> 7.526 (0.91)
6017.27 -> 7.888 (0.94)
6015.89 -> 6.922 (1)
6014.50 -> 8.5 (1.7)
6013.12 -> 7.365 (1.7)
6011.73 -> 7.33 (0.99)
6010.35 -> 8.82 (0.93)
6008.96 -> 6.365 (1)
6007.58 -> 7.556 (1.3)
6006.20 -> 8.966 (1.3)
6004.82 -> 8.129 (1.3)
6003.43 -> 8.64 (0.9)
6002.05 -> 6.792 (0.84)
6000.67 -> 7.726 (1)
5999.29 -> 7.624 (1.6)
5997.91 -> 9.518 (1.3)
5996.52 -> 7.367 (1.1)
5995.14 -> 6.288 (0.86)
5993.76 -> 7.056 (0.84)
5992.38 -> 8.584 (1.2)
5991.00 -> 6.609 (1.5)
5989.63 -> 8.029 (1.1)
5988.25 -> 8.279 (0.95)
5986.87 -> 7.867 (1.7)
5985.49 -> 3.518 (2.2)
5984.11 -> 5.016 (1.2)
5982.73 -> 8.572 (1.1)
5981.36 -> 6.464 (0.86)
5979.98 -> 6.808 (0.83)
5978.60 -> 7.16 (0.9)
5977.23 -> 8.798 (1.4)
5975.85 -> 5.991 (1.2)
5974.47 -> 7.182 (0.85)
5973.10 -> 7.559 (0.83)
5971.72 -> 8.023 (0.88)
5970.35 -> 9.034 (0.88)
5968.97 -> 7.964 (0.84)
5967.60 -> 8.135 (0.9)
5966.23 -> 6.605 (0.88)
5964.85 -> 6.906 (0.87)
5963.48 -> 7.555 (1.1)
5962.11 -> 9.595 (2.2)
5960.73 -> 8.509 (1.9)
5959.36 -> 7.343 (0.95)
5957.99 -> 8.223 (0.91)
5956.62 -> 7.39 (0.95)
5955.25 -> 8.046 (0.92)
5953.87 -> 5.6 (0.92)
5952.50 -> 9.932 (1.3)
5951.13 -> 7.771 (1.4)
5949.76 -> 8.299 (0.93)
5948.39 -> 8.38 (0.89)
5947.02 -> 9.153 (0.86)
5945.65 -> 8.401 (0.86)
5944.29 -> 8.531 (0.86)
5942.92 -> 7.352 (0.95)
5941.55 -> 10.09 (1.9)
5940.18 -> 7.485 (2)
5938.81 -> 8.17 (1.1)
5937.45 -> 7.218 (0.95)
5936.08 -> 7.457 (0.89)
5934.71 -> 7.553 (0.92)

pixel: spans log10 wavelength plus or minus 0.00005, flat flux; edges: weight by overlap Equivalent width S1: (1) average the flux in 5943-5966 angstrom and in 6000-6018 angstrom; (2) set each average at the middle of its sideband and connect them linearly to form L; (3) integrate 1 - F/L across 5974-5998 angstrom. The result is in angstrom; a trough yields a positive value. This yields 2.35 angstrom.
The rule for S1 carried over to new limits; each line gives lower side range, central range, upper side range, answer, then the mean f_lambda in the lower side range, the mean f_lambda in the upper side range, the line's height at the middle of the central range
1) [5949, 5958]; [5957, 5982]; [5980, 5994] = -0.7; 7.87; 6.99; 7.45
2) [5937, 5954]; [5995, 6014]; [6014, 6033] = 1.3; 8.28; 8.39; 8.37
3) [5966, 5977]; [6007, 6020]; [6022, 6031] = 0.9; 7.65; 8.33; 8.17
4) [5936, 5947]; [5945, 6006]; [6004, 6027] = 3.3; 8.19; 7.98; 8.1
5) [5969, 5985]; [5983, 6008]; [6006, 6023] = 0.5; 7.3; 7.9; 7.6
